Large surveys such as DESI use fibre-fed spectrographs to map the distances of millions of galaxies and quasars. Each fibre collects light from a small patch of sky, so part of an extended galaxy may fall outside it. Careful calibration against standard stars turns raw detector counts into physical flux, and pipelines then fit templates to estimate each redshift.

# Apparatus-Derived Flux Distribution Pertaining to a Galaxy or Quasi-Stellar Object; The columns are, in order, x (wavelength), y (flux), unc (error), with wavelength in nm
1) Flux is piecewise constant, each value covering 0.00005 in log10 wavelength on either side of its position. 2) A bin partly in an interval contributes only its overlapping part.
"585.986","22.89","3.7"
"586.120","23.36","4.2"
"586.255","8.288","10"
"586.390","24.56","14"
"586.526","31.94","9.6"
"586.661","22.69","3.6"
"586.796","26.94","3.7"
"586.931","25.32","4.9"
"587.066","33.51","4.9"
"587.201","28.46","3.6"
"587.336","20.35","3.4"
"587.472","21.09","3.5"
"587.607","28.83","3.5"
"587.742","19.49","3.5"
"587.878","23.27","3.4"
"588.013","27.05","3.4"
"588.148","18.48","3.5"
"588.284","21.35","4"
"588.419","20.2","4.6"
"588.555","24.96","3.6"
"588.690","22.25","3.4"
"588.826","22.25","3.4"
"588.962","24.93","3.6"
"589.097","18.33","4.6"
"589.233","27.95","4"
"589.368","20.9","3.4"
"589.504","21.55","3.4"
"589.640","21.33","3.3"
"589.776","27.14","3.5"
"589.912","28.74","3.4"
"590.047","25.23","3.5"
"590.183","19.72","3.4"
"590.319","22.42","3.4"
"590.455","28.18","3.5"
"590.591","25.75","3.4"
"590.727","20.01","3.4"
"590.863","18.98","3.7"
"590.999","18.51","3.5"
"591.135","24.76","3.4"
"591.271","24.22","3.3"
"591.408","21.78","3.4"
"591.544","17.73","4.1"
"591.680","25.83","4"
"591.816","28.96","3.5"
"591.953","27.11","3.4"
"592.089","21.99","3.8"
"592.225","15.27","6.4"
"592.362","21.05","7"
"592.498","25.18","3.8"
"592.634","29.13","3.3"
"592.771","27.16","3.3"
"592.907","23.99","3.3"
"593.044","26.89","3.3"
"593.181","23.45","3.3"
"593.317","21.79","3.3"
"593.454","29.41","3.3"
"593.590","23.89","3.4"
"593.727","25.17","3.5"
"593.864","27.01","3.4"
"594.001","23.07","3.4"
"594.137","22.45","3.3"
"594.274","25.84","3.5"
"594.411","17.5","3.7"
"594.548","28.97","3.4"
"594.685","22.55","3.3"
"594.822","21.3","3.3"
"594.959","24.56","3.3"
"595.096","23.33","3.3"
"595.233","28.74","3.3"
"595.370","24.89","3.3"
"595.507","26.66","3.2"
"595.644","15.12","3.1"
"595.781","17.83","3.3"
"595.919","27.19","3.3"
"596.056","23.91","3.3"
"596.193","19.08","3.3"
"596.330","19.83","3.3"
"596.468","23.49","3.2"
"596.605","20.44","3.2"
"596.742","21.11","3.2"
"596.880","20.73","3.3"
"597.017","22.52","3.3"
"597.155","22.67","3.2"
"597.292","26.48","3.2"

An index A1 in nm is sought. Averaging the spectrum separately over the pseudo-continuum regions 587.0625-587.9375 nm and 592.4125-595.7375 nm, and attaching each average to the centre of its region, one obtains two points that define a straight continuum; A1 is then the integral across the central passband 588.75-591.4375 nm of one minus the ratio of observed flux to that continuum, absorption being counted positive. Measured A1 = 0.14 nm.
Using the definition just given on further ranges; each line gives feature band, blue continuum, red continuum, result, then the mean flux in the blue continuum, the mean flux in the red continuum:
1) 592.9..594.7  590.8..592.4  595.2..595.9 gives -0.16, 22.2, 22.6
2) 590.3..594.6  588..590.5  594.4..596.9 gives -0.18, 23.2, 22.6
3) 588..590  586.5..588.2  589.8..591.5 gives 0.09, 25.1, 23.2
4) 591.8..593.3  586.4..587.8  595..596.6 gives -0.03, 25.8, 22.7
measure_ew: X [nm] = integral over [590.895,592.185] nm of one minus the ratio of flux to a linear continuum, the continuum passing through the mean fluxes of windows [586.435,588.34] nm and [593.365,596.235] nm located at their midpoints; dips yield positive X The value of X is 0.06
